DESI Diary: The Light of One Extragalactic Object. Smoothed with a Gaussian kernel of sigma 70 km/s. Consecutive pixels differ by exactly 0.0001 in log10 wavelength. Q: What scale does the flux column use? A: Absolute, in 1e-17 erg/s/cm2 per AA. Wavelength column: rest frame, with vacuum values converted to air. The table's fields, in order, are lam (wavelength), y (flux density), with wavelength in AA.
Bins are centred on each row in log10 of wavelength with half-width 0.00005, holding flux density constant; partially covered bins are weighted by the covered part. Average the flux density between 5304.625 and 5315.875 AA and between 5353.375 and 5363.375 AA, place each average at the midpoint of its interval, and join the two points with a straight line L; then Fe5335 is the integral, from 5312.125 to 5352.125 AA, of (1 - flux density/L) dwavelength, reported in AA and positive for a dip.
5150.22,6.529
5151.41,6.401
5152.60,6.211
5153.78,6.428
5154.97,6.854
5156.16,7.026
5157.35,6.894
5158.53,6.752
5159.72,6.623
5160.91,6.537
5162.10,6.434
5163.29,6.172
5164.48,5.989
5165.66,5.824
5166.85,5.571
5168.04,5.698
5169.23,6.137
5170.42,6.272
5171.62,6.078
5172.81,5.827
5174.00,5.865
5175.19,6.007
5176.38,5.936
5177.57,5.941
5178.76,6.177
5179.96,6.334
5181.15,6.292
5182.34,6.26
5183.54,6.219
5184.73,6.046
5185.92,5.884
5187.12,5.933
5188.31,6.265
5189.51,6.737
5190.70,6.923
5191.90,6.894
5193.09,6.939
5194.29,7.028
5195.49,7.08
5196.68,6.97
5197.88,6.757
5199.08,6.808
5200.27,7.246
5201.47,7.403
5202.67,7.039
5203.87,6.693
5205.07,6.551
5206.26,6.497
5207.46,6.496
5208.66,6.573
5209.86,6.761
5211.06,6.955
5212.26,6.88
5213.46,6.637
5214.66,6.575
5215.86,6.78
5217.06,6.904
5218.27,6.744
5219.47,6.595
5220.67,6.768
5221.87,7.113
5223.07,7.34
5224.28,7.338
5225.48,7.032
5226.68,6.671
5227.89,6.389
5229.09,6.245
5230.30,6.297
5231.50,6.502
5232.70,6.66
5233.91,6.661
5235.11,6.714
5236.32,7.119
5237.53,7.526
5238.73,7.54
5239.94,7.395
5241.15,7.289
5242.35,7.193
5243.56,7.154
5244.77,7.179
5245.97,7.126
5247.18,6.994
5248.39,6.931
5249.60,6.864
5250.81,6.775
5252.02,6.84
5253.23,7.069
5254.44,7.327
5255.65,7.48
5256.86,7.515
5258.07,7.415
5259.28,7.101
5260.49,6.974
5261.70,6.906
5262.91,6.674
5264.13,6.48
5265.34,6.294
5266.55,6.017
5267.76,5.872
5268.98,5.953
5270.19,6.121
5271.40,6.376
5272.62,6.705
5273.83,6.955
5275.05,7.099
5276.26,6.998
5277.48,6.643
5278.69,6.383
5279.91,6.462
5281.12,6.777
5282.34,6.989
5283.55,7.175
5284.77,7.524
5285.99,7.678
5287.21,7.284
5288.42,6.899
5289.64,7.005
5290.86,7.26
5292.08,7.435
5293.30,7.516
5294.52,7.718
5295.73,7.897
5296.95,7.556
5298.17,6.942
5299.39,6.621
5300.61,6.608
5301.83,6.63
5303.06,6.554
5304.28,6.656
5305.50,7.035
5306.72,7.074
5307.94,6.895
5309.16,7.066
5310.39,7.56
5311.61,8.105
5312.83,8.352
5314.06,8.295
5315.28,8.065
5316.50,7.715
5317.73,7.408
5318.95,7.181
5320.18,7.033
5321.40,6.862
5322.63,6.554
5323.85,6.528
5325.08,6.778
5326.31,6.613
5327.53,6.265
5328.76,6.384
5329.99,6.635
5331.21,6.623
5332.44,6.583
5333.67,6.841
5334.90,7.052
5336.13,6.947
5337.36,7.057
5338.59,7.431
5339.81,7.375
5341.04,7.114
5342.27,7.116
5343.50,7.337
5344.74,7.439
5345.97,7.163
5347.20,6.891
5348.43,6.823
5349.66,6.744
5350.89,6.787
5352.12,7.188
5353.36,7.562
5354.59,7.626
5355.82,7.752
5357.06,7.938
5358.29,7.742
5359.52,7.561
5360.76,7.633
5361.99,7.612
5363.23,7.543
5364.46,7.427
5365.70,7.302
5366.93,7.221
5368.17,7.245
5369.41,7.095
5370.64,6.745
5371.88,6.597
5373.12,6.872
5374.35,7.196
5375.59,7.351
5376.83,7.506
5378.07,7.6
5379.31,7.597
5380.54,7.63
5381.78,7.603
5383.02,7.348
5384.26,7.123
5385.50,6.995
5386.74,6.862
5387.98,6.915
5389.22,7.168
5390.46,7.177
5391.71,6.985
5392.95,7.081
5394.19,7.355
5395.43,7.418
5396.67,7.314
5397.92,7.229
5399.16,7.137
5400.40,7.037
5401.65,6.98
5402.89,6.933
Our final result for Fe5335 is 2.9 AA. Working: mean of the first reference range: 7.58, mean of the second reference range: 7.68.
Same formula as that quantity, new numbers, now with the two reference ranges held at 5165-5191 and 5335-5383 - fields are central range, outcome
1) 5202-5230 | -1.8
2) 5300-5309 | 0.2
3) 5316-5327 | 0.2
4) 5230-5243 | -1.1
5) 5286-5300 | -0.9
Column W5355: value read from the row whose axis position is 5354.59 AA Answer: 7.626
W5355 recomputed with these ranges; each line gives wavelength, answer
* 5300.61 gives 6.608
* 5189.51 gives 6.737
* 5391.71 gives 6.985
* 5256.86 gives 7.515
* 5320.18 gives 7.033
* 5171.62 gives 6.078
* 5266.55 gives 6.017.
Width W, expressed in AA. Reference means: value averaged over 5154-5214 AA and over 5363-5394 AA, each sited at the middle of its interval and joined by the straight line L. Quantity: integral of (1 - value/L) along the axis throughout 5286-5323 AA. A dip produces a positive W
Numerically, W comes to -1.8 AA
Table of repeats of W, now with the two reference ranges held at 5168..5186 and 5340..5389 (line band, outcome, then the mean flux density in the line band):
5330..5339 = 0.2 AA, 6.9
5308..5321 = -1.3 AA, 7.63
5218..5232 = -0.8 AA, 6.76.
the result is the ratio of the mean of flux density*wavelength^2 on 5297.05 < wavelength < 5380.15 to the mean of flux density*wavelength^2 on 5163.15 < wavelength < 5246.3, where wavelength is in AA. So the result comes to 1.1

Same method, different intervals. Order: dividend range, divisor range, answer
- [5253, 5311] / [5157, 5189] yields 1.18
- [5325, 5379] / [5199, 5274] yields 1.09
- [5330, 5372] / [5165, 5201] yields 1.21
